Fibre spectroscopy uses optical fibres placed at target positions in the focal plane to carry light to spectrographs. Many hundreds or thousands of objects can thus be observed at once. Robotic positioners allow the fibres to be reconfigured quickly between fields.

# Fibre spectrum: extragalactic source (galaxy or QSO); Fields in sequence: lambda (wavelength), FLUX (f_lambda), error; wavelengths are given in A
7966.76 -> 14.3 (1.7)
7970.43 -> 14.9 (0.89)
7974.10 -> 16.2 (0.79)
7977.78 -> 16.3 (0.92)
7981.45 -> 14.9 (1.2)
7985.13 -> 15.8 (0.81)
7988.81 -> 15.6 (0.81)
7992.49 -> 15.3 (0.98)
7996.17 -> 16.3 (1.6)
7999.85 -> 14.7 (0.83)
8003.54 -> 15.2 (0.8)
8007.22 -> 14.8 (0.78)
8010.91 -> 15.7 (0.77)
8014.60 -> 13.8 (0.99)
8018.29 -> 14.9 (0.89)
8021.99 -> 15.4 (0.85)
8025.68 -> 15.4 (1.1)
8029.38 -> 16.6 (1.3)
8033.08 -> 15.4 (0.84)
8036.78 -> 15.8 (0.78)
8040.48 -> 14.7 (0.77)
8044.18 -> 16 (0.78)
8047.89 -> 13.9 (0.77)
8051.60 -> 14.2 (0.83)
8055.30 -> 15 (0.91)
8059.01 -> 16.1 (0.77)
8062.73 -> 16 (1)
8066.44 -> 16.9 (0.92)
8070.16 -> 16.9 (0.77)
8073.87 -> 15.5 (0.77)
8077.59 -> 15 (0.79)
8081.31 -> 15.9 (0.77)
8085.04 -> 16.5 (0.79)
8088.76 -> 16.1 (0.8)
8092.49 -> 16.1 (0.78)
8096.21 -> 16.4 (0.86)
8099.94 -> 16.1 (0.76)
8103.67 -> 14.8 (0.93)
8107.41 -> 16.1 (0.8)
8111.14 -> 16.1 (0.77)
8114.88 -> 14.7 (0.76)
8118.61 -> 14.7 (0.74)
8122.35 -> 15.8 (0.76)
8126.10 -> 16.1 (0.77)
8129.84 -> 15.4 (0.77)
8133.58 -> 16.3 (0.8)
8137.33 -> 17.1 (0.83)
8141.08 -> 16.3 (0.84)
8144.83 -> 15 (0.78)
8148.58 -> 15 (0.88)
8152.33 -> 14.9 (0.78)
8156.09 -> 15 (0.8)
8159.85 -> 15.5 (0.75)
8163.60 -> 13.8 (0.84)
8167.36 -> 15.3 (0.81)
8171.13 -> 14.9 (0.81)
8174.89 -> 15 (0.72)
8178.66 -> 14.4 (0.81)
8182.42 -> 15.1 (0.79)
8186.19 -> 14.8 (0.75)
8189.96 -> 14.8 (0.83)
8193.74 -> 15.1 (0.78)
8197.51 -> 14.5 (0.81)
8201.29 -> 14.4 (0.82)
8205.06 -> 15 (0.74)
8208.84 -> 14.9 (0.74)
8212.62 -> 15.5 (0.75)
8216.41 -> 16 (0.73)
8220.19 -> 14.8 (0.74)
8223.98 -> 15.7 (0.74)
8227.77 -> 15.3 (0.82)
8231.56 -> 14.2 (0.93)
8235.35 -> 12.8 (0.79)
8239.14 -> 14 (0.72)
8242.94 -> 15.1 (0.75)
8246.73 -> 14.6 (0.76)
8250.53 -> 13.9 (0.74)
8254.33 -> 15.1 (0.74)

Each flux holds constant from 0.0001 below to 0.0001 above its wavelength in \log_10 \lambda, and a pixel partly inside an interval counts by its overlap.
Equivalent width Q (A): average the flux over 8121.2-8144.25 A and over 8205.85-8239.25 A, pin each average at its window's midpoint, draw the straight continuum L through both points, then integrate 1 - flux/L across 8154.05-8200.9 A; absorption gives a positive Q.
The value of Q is 1.9 A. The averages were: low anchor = 16.1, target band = 14.8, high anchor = 14.8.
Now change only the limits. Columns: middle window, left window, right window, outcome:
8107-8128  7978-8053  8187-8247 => -0.7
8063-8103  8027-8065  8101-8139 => -1.4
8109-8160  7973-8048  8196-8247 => -1.8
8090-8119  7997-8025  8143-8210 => -1.5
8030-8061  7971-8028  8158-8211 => 0.0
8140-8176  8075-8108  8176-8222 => 0.6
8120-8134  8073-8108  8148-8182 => -0.4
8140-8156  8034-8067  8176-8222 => -0.1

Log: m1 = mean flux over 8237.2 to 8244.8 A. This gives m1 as 14.5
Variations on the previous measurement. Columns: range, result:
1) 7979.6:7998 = 15.6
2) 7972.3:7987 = 15.8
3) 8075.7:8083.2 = 15.4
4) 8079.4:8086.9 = 16.2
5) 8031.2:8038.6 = 15.6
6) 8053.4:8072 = 16.2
